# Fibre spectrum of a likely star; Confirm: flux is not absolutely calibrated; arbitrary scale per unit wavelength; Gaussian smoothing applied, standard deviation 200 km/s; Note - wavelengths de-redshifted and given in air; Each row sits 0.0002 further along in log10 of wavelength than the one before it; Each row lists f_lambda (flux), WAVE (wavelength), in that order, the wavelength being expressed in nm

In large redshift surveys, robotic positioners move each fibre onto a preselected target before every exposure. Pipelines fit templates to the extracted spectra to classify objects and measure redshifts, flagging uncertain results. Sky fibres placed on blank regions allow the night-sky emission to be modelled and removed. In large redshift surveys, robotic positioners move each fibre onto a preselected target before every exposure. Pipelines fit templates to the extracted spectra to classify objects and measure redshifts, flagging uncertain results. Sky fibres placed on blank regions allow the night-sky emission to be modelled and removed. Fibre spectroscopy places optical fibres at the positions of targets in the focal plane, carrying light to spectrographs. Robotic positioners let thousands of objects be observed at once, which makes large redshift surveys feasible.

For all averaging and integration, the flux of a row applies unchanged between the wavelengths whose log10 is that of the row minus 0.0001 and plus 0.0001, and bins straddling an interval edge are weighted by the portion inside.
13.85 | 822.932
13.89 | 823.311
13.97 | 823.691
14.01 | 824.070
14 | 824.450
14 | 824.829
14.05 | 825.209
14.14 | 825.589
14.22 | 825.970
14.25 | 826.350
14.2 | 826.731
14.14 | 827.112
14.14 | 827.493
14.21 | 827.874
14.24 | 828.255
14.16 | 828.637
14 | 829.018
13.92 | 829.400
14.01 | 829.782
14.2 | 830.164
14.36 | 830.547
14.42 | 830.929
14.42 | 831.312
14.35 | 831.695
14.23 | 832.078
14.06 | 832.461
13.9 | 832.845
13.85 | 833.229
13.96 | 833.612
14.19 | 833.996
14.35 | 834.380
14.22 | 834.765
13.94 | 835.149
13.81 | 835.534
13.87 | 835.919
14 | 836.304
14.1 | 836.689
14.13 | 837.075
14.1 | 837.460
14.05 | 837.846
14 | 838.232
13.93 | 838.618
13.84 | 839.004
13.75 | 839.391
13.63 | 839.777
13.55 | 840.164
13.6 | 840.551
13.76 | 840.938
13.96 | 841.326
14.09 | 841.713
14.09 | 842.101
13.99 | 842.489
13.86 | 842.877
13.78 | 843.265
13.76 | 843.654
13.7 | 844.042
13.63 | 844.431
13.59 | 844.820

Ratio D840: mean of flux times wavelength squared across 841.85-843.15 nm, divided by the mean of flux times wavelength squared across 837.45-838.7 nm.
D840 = 1.01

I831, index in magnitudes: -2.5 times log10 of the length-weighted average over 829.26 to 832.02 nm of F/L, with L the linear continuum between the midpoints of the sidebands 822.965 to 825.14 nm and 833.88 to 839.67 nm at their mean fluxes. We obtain -0.02 mag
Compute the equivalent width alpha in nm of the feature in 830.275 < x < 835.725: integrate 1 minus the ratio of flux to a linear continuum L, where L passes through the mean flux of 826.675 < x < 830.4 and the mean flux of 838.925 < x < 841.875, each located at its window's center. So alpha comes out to -0.06 nm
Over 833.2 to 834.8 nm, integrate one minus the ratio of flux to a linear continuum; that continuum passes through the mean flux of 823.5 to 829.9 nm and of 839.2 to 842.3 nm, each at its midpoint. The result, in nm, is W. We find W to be -0.021 nm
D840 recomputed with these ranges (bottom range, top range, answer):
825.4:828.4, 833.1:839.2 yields 1.01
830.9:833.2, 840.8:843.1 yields 1.01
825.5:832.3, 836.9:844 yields 1.00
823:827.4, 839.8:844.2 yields 1.02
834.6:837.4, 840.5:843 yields 1.01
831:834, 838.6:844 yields 1.00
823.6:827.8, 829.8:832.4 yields 1.03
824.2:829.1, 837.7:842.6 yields 1.01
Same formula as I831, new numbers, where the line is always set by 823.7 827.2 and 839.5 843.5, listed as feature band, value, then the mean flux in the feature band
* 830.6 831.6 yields -0.031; 14.4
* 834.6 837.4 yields -0.007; 14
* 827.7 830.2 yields -0.005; 14.1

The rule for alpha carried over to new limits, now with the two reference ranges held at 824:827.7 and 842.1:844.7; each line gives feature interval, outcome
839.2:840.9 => 0.03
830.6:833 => -0.04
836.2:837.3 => -0.01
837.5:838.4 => -0.01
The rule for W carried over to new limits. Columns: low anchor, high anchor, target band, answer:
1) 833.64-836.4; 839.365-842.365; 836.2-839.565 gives -0.014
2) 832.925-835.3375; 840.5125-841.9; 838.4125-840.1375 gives 0.021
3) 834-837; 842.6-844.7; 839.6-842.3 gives 0.007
